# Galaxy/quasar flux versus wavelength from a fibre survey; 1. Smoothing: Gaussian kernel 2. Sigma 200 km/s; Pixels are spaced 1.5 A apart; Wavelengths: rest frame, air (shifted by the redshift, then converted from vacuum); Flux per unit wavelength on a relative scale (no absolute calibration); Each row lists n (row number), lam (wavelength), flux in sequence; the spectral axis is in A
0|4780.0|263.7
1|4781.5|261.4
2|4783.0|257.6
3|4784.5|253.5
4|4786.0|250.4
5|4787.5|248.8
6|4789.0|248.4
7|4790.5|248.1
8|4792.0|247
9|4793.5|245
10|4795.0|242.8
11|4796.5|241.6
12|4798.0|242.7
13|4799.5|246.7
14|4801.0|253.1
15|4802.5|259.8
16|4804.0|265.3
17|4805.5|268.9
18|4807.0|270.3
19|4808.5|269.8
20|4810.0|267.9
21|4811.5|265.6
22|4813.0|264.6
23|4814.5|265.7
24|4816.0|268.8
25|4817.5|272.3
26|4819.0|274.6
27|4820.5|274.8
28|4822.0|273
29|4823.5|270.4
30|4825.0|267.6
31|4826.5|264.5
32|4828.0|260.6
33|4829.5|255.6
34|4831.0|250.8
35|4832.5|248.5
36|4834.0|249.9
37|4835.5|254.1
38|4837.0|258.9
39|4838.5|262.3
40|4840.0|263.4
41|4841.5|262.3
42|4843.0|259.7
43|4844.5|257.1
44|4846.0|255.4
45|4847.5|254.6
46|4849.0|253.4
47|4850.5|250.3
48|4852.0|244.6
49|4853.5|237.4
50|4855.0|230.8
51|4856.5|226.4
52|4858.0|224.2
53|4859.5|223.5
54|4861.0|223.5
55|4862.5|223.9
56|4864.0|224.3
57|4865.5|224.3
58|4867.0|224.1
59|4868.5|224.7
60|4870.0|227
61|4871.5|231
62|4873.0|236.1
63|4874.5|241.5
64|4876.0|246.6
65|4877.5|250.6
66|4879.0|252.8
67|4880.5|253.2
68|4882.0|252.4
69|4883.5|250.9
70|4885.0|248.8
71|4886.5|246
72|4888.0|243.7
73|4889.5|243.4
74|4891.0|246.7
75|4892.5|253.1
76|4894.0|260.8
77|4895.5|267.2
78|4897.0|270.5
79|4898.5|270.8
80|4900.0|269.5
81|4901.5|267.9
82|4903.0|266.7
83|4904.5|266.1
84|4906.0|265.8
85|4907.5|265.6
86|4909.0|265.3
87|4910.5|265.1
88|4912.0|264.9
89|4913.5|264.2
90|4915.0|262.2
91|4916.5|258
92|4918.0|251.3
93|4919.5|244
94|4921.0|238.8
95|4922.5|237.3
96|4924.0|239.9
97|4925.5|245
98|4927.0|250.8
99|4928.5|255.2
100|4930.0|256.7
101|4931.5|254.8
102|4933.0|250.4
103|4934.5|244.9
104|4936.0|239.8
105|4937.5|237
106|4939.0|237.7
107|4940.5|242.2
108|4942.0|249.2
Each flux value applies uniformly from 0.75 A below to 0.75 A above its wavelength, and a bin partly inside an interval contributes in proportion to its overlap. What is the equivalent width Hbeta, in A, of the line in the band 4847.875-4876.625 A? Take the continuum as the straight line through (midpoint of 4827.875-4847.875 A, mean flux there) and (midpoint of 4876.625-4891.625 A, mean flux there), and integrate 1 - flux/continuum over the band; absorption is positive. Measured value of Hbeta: 2.3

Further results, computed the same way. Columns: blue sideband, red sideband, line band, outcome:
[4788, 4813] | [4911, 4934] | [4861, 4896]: 1.56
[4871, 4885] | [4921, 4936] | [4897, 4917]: -1.52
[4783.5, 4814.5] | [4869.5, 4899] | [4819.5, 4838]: -0.55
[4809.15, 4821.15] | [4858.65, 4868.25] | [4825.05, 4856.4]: -1.06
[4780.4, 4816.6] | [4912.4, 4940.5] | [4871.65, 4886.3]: 0.23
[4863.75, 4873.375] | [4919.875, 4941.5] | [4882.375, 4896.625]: -1.13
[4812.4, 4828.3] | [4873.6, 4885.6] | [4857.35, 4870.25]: 1.54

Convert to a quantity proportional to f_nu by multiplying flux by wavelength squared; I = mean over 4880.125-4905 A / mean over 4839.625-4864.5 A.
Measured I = 1.1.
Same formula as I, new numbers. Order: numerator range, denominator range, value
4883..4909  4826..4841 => 1.04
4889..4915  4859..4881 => 1.14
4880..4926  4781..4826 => 1.03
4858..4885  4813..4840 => 0.91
